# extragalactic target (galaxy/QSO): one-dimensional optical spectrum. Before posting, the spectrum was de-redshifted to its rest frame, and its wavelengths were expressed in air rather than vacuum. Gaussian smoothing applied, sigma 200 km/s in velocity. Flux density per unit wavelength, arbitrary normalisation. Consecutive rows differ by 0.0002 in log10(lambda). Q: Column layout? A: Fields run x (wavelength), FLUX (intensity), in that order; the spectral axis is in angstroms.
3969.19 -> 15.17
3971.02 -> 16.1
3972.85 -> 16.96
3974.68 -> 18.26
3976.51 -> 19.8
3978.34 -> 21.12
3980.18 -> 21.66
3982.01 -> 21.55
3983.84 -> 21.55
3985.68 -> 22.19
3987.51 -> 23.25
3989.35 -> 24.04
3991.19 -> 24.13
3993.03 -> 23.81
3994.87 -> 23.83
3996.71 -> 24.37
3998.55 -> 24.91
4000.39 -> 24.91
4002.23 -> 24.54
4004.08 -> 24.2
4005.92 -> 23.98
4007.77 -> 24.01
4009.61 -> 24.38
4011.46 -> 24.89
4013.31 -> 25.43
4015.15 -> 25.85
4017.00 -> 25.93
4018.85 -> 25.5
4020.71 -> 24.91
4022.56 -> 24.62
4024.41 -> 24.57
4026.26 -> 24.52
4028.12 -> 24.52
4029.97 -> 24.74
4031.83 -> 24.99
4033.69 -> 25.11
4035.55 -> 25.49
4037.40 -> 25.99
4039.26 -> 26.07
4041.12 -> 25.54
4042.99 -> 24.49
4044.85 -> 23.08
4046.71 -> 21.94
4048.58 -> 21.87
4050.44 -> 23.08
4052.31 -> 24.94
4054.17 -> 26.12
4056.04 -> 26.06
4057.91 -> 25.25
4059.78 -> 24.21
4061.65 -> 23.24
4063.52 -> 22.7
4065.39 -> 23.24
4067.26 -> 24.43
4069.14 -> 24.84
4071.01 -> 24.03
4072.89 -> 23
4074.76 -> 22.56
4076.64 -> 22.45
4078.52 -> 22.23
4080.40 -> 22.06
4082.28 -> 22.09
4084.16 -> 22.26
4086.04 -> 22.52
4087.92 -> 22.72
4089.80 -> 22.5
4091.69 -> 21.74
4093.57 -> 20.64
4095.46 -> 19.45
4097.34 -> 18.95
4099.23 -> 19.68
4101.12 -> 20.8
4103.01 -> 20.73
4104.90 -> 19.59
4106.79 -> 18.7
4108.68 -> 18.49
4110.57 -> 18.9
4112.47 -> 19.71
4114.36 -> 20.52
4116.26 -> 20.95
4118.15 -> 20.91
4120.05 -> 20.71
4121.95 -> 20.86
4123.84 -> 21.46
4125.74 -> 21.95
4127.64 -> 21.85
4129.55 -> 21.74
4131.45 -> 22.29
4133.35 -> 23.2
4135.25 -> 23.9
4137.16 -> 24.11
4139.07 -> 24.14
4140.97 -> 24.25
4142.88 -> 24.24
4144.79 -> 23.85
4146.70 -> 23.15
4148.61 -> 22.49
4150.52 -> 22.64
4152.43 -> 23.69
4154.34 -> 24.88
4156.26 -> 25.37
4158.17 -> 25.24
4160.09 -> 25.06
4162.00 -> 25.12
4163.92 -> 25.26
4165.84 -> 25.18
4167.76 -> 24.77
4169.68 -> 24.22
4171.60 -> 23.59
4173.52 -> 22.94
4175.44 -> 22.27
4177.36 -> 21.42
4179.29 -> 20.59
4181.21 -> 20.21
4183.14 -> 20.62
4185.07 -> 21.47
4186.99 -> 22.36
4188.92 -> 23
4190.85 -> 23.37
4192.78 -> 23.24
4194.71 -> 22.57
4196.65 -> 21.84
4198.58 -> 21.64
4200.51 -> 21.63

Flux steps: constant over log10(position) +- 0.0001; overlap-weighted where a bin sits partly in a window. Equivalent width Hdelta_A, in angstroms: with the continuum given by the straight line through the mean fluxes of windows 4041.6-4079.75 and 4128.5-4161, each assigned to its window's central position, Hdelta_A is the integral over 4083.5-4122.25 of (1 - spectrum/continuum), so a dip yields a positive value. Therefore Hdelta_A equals 5.2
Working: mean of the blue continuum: 23.7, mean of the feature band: 20.5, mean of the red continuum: 23.8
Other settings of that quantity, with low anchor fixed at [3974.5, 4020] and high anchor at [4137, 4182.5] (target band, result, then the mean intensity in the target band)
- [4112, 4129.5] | 1.9 angstroms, 21.1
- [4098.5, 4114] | 2.6 angstroms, 19.6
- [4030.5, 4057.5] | -1.2 angstroms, 24.6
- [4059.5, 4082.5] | 0.5 angstroms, 23.2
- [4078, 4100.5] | 2.2 angstroms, 21.4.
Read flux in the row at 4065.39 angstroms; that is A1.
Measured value 23.24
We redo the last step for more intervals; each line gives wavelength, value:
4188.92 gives 23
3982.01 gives 21.55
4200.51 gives 21.63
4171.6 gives 23.59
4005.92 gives 23.98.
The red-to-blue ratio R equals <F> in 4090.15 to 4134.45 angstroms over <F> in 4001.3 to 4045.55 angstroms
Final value 0.83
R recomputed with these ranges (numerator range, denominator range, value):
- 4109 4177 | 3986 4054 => 0.94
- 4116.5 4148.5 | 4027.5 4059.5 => 0.92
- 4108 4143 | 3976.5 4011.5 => 0.93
